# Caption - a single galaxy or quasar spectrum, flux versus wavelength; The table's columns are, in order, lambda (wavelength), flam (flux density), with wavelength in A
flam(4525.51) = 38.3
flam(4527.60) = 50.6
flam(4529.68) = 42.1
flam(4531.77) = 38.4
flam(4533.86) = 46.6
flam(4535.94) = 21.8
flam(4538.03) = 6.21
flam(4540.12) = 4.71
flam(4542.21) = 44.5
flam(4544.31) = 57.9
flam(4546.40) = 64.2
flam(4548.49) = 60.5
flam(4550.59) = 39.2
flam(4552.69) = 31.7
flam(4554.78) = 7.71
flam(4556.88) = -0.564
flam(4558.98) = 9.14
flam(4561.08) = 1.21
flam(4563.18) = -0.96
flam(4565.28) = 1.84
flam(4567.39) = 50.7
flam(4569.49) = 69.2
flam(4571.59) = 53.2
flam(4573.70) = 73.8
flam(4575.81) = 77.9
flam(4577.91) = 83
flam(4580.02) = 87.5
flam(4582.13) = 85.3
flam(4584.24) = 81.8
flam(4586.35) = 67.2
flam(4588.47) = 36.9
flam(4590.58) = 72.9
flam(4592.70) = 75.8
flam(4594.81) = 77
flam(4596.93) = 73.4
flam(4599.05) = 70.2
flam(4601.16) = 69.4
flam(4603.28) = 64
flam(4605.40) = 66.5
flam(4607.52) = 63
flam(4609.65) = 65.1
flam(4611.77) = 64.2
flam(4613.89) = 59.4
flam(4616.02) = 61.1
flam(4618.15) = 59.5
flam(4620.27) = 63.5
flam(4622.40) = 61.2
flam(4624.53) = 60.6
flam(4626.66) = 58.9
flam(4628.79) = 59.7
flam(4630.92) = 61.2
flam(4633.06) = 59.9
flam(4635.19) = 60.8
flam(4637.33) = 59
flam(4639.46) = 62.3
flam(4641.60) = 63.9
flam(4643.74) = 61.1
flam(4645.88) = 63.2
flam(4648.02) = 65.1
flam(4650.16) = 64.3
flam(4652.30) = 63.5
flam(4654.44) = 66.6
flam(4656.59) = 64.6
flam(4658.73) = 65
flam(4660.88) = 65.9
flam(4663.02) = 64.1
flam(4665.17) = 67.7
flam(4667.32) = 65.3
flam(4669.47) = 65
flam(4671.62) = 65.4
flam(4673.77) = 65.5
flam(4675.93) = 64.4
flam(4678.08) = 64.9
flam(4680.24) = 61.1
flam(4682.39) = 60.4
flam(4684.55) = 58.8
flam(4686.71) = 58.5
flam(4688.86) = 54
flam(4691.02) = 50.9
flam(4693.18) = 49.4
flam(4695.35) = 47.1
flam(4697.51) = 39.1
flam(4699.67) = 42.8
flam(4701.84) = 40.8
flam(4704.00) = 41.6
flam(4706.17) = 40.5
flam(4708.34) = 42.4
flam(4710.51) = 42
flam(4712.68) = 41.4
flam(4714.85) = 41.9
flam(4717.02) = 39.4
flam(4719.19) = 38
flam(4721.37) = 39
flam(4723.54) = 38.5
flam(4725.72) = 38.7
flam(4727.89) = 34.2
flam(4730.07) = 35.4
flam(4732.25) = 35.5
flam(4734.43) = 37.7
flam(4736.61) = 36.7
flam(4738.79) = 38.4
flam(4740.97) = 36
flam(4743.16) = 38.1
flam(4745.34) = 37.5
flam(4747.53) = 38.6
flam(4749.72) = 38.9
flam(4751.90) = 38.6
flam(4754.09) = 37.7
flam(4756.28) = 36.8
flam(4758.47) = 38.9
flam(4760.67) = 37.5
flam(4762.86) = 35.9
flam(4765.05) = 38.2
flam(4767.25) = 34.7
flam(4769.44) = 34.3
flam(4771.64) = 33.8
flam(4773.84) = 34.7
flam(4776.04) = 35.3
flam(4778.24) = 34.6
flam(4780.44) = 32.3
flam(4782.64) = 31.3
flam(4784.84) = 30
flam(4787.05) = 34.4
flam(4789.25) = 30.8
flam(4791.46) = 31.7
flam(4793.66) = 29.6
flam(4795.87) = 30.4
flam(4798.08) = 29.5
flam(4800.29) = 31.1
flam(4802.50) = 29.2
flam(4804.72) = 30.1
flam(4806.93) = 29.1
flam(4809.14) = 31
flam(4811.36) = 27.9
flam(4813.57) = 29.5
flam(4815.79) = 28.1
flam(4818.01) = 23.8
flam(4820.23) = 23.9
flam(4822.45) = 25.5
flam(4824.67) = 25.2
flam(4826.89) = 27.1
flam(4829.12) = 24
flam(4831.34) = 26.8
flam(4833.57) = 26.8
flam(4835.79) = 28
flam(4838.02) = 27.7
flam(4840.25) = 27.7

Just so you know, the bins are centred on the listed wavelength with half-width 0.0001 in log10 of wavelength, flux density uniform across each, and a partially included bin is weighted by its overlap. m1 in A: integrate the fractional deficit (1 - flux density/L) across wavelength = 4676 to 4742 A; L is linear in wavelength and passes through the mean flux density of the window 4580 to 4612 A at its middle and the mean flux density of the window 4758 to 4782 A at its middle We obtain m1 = 4.46 A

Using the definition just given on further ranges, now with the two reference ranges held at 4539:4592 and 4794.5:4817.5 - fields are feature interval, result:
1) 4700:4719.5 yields -2.6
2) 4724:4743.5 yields -1.2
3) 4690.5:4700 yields -2.1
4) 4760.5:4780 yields -2.0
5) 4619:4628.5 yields -4.1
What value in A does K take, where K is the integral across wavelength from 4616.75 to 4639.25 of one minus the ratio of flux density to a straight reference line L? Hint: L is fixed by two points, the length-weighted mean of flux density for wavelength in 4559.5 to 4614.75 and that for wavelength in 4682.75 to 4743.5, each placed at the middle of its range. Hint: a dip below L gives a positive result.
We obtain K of -2.39 A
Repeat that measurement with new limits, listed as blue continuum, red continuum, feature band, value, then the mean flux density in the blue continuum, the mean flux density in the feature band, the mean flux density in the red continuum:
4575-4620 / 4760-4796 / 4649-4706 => -4.5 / 69.4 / 58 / 33.5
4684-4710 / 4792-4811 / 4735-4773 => 0.5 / 46.8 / 37.1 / 30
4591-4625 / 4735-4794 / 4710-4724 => 1.5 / 66.1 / 40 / 35.5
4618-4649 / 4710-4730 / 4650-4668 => -3.5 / 61.4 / 65.3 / 39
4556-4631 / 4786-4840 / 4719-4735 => 1.2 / 58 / 37.1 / 28.4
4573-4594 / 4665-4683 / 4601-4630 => 3.4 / 74.2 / 62.4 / 64.3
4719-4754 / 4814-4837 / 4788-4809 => -0.5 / 37.5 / 30.2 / 26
